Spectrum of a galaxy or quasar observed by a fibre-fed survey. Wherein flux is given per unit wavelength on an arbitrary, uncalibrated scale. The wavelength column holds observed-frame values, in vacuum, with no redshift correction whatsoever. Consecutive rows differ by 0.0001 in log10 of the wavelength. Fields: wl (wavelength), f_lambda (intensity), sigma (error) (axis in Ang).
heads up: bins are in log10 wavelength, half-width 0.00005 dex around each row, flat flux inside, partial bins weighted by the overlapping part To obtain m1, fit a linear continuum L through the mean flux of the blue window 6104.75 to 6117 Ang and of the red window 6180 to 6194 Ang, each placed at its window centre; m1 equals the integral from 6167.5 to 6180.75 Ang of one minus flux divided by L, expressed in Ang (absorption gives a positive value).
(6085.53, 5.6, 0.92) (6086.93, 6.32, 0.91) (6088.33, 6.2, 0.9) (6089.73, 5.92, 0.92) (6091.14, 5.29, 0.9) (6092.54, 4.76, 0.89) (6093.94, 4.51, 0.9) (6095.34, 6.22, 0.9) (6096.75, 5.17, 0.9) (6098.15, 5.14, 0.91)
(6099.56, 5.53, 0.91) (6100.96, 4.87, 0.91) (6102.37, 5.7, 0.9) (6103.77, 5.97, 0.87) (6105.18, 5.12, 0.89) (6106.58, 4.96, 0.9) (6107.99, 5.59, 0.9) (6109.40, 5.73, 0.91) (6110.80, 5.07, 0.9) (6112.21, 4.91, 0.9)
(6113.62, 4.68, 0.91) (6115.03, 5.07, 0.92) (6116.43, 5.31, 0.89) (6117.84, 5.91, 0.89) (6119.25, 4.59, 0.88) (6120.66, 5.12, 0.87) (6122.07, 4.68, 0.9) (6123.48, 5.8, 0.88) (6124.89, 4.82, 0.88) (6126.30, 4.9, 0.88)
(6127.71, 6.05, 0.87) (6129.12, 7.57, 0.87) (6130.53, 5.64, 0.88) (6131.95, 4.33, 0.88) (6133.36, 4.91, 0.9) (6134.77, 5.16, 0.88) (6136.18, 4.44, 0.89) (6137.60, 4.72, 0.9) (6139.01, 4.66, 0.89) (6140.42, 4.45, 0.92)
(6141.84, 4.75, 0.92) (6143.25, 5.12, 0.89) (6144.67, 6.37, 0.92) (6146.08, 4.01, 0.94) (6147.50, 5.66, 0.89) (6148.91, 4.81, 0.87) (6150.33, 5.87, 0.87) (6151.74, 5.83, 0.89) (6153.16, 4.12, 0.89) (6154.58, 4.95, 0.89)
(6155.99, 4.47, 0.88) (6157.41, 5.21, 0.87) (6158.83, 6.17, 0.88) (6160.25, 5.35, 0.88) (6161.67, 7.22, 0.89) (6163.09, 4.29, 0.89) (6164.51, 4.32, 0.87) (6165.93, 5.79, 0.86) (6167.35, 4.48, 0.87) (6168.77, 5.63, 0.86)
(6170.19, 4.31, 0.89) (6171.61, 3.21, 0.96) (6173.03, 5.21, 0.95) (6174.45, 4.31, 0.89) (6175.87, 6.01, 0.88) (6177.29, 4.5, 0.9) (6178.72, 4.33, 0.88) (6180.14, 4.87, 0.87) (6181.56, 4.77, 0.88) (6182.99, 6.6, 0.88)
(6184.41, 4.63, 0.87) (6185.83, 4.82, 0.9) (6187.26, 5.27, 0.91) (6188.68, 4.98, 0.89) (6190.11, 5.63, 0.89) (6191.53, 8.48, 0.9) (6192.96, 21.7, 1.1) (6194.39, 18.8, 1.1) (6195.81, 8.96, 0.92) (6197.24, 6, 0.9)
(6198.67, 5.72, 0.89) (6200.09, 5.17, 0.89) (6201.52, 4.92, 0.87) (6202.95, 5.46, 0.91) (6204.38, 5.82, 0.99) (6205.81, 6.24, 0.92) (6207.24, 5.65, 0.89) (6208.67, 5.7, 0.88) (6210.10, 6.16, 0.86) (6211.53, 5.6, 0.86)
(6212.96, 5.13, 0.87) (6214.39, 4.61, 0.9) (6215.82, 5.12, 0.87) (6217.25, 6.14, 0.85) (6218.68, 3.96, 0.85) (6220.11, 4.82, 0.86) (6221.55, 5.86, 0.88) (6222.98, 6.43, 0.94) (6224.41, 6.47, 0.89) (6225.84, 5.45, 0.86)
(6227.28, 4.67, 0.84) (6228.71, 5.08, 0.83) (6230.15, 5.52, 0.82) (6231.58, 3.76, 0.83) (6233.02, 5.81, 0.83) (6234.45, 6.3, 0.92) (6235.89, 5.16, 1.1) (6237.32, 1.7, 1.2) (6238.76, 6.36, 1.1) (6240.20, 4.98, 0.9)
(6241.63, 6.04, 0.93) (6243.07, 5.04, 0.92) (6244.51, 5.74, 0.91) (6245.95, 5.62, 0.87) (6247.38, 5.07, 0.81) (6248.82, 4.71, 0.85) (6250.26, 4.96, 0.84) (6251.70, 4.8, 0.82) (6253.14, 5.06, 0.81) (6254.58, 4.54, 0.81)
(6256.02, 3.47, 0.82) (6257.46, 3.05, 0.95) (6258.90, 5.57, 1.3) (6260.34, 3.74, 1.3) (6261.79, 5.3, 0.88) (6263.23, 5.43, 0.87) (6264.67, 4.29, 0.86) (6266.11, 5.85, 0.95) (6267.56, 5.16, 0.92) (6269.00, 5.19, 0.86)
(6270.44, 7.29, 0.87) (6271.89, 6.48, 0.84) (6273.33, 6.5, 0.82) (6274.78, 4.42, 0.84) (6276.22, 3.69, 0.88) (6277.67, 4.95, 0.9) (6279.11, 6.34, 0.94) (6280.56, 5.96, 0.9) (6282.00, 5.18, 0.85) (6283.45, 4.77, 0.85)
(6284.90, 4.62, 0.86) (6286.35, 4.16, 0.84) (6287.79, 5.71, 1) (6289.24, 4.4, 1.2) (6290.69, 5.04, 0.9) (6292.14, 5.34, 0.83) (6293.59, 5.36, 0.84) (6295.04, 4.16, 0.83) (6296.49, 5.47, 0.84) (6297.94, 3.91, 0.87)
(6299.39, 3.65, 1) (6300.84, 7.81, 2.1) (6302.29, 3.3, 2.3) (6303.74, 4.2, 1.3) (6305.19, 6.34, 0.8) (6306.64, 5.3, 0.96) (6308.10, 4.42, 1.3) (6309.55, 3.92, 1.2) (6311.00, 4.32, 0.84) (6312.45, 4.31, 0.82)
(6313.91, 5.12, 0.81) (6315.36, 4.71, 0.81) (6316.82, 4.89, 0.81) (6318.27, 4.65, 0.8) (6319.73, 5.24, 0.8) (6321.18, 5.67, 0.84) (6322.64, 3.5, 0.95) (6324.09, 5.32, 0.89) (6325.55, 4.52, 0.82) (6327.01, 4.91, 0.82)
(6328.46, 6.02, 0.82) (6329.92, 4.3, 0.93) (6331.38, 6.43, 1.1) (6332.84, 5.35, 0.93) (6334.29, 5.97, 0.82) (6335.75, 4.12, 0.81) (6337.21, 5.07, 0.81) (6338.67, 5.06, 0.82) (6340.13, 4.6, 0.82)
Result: 4.5 Ang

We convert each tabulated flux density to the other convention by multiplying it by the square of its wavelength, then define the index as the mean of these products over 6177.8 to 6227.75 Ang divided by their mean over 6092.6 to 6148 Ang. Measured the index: 1.27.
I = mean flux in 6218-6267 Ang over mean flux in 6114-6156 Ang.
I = 1.0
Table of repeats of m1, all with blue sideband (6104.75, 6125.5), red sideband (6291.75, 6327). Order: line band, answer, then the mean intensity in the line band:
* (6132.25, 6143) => 0.8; 4.73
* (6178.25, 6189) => 0.0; 5.05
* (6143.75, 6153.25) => -0.4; 5.31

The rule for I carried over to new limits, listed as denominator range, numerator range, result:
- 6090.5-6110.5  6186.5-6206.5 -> 1.52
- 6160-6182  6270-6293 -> 1.08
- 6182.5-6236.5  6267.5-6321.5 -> 0.79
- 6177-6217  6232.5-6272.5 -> 0.77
